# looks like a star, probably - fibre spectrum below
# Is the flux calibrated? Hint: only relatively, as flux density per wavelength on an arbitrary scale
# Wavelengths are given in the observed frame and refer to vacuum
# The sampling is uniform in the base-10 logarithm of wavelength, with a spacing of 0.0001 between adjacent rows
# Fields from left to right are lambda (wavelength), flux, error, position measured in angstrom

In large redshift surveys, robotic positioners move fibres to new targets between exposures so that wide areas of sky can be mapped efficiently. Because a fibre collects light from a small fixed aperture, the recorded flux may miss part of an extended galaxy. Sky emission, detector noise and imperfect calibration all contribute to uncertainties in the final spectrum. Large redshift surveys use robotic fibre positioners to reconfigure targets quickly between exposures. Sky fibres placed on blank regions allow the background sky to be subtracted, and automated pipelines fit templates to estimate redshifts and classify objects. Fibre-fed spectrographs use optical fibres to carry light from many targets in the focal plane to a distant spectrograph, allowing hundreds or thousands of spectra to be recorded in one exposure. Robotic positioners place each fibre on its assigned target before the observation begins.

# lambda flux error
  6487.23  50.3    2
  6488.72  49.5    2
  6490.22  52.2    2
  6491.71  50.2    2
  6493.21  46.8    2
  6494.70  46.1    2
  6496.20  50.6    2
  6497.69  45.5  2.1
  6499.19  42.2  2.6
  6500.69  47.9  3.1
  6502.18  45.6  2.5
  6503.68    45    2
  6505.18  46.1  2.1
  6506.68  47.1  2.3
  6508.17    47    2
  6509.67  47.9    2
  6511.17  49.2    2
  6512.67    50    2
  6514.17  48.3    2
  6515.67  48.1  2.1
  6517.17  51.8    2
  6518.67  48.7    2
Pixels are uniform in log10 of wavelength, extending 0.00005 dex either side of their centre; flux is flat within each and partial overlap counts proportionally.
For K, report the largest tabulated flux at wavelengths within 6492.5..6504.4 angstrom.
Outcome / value 50.6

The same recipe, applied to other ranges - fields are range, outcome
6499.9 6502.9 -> 47.9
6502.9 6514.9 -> 50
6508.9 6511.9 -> 49.2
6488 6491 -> 52.2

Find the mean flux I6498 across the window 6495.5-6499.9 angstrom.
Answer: 46.1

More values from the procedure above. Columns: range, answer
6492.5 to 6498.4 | 47.3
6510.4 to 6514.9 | 49.1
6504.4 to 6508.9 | 46.8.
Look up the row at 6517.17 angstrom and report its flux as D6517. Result 51.8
